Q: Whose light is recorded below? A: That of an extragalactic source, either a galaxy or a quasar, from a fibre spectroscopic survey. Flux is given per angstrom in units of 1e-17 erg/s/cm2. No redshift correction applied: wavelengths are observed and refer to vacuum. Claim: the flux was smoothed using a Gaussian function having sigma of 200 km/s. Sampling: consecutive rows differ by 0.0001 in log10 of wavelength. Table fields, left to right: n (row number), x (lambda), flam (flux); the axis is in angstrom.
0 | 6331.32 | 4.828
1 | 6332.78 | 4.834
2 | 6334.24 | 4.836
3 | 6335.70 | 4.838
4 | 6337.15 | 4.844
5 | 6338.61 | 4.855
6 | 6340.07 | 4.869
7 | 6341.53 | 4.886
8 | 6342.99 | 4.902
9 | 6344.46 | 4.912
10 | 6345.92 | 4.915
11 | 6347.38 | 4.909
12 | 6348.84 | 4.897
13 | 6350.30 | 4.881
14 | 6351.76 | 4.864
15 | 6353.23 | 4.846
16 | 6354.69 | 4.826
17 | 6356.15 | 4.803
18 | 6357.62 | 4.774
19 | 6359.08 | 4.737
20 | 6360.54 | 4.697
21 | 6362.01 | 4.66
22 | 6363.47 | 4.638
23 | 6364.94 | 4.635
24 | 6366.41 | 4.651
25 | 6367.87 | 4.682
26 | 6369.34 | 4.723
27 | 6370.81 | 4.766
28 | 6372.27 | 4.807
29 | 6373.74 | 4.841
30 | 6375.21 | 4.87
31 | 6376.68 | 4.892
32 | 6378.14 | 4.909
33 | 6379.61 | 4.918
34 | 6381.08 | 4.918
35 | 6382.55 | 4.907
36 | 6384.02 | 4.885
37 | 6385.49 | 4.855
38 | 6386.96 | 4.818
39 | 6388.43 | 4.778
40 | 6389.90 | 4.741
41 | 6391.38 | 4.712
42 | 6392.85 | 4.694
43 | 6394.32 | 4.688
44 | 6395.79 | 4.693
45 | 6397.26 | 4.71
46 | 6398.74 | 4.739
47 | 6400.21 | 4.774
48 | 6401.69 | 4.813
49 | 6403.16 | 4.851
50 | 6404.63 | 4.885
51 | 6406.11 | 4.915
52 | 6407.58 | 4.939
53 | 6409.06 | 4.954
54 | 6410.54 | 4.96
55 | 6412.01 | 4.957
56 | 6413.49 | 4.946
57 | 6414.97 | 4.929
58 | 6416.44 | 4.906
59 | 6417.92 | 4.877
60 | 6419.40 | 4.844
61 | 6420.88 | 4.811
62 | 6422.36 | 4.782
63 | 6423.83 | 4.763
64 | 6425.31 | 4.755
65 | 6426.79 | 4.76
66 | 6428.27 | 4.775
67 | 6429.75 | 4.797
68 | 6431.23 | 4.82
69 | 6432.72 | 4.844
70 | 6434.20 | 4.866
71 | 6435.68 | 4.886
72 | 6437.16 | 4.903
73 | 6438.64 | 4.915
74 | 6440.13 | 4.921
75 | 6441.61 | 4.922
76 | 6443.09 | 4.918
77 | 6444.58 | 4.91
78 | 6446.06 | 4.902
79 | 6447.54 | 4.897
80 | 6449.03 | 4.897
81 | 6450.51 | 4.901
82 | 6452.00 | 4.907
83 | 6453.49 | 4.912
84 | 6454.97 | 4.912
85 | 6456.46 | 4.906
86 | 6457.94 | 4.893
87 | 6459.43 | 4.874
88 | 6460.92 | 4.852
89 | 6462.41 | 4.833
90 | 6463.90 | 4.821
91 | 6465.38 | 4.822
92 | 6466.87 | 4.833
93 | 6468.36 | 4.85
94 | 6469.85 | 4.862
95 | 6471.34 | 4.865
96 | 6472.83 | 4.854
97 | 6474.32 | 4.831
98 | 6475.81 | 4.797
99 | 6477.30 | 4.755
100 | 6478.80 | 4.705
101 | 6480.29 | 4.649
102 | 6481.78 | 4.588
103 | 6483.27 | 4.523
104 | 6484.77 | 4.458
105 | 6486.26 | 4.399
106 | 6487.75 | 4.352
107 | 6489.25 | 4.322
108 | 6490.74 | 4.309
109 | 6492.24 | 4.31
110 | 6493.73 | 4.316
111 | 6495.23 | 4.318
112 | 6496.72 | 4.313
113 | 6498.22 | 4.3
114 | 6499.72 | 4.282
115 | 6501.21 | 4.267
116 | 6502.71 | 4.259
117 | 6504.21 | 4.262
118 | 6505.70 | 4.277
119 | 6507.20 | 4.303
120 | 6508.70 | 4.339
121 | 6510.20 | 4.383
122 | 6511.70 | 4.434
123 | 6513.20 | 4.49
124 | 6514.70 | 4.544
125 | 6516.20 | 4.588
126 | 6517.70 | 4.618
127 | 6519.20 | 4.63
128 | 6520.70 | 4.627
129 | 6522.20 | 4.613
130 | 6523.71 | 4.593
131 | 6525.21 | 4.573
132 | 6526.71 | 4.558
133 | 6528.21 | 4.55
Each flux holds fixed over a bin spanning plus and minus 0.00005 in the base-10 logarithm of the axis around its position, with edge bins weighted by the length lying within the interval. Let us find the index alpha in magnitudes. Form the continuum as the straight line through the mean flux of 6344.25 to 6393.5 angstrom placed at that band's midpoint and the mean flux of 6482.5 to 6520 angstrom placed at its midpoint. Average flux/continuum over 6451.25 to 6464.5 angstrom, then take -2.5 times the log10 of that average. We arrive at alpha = -0.08 mag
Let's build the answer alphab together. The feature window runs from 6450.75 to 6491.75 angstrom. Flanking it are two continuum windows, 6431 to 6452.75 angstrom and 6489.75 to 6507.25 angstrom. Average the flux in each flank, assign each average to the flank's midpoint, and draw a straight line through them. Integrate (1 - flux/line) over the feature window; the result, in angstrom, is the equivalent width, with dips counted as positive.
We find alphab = -1.29 angstrom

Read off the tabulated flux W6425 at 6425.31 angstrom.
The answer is 4.755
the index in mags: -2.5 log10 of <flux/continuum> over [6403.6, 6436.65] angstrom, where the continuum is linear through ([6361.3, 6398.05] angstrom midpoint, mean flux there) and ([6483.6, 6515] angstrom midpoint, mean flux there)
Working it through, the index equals -0.05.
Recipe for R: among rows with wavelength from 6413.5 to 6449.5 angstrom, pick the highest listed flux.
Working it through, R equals 4.929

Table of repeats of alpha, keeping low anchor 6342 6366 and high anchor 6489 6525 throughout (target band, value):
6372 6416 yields -0.03 mag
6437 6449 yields -0.08 mag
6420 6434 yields -0.04 mag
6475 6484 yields -0.05 mag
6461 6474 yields -0.08 mag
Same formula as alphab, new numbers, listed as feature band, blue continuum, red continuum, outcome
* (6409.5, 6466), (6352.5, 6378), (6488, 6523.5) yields -3.69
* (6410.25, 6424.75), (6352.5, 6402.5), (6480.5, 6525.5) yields -0.65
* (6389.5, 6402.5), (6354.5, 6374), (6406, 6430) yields 0.21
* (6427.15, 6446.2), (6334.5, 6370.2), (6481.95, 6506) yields -1.46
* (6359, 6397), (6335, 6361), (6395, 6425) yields 0.61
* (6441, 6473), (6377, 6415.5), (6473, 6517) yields -1.97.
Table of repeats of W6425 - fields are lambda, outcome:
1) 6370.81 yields 4.766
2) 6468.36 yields 4.85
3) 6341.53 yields 4.886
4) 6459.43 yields 4.874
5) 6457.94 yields 4.893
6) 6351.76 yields 4.864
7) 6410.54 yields 4.96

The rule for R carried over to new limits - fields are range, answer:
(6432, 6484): 4.922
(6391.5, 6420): 4.96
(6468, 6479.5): 4.865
